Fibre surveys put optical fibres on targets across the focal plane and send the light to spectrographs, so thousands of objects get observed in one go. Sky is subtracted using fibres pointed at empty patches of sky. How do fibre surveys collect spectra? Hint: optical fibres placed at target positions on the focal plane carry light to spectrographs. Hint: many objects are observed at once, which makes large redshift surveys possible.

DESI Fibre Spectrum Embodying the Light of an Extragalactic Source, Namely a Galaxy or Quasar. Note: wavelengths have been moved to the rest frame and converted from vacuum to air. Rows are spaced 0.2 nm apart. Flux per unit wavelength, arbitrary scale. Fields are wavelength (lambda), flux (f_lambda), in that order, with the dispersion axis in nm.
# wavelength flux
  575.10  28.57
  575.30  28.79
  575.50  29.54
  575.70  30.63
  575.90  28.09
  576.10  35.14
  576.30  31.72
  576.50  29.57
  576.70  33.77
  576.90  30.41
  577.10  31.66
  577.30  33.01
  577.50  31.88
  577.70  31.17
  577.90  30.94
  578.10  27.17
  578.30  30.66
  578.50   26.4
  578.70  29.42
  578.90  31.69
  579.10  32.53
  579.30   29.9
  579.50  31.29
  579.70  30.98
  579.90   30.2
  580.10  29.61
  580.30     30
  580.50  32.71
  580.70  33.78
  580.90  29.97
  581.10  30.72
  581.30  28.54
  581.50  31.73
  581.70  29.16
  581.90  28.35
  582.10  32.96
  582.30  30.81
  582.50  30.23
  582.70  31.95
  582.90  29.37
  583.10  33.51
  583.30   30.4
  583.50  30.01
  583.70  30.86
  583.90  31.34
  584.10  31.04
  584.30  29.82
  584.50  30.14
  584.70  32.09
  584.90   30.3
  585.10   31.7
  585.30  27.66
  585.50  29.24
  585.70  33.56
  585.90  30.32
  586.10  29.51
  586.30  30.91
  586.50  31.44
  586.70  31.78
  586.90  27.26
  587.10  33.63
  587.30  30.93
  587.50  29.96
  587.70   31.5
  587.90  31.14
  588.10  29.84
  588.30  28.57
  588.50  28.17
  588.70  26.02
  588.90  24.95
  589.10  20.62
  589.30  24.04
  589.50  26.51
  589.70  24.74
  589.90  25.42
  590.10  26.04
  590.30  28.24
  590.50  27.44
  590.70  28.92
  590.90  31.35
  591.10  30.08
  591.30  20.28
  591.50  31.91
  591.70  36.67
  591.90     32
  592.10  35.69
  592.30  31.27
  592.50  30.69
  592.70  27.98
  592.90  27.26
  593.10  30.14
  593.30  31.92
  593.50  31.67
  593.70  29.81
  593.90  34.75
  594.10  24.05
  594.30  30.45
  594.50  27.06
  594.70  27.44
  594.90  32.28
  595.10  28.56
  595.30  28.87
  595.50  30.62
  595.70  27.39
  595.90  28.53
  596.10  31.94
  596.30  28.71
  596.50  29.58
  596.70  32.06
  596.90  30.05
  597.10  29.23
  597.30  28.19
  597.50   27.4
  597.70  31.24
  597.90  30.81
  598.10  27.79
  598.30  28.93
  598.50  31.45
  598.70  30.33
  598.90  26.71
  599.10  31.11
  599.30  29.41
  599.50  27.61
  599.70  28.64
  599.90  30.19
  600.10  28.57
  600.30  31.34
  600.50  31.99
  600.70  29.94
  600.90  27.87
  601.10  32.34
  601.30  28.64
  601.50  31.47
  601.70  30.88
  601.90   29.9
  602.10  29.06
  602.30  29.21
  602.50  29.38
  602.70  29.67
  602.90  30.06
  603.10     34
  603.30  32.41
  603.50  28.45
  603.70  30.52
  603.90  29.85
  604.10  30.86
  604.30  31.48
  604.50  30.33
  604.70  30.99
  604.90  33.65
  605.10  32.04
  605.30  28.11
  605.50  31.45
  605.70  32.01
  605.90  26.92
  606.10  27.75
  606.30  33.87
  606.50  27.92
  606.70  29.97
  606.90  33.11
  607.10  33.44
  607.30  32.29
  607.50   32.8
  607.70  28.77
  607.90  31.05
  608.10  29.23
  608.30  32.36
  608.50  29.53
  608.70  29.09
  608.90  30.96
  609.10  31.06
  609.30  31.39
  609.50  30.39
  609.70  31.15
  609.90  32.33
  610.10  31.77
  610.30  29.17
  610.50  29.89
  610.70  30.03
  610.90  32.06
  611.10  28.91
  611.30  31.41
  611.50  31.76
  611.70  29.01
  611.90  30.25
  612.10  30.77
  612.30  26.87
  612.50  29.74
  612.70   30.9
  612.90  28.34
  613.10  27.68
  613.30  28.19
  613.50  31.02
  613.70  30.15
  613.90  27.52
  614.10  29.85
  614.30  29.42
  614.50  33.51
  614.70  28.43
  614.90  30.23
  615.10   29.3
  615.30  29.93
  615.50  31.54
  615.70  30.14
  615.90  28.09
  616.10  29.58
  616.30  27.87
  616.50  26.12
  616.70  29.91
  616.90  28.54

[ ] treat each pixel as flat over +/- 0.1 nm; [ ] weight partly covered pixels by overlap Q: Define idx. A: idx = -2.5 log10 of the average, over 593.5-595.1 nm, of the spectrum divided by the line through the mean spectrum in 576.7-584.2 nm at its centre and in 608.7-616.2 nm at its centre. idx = 0.03 mag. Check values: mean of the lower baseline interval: 30.8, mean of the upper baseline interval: 30.1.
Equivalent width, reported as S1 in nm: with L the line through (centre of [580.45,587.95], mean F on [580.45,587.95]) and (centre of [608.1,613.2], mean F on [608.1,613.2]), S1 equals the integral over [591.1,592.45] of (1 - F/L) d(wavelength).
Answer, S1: -0.02 nm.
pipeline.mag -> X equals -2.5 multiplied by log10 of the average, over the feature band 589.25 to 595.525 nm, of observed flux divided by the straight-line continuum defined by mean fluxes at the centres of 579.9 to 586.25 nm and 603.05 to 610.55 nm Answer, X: 0.06 mag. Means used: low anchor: 30.7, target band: 29.2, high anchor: 30.8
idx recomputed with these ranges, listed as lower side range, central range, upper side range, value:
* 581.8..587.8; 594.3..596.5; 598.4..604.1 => 0.04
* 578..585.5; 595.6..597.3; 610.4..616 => 0.02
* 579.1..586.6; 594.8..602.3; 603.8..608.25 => 0.04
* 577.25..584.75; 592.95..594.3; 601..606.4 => 0.01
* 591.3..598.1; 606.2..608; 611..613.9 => -0.06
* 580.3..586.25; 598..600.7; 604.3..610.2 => 0.05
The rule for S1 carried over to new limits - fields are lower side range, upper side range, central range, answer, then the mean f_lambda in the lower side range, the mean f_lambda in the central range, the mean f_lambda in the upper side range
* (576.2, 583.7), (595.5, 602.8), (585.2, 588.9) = 0.05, 30.8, 29.9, 29.7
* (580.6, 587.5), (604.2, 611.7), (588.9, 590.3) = 0.27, 30.7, 24.9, 30.8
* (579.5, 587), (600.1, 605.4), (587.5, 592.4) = 0.35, 30.7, 28.4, 30.5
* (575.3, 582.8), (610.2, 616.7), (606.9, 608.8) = -0.08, 30.7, 31.1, 29.6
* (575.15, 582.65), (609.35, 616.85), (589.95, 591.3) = 0.11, 30.7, 27.9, 29.8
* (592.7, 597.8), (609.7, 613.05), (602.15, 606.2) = -0.07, 29.5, 30.4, 30.2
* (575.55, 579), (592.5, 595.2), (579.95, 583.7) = -0.04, 30.8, 30.8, 29.5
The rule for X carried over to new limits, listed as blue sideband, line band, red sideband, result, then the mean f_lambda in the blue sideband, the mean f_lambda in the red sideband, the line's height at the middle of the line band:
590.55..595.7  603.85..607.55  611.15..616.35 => -0.04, 30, 29.7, 29.8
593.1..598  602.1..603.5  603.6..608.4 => 0.00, 29.7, 30.9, 30.5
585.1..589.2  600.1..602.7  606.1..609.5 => 0.01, 29.4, 30.9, 30.5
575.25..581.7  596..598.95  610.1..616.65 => 0.02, 30.7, 29.7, 30.1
